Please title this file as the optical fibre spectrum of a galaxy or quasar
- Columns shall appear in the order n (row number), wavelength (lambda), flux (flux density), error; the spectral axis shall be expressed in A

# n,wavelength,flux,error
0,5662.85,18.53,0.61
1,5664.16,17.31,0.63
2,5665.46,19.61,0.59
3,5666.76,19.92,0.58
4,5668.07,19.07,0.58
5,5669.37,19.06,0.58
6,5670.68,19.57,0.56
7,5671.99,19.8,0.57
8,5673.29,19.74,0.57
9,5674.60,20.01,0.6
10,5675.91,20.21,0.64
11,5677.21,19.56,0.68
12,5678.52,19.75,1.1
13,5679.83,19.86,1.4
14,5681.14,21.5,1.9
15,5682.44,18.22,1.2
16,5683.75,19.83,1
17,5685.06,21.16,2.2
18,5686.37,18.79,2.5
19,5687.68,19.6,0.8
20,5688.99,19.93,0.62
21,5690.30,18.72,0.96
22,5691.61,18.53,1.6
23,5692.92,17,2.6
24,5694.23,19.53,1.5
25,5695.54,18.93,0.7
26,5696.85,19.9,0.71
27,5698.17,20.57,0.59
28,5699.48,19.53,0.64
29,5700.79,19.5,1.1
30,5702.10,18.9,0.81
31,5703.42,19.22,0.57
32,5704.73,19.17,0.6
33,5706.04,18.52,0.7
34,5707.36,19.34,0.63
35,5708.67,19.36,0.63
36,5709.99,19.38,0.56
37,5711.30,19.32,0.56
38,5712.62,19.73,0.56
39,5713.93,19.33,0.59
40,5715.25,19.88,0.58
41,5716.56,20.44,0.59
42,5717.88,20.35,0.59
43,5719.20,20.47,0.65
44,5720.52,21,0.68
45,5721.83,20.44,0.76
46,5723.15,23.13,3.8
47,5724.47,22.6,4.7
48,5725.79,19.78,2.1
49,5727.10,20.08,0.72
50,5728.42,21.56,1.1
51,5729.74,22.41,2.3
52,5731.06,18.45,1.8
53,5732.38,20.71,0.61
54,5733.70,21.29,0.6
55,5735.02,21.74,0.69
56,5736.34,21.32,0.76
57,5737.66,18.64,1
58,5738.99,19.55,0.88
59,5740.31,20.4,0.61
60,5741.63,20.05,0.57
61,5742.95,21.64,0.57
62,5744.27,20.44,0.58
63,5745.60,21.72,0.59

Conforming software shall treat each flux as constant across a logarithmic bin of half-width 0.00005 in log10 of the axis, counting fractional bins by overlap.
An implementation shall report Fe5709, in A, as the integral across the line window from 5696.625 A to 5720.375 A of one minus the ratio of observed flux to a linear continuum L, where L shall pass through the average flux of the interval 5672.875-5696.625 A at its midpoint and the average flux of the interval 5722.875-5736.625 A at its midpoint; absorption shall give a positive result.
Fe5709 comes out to 0.85 A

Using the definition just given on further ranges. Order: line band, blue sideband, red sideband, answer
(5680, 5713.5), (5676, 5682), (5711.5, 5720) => 1.15 A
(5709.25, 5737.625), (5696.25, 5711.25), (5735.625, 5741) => -1.24 A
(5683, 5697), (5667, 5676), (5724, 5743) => 0.47 A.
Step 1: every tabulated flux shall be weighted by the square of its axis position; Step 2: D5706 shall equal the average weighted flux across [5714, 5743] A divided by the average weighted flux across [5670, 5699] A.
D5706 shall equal 1.1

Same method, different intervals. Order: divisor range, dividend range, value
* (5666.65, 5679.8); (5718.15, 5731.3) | 1.09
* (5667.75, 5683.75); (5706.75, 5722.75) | 1.03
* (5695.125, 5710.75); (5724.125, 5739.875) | 1.08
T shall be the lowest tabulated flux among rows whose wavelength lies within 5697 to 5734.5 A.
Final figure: 18.45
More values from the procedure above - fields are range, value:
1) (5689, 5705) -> 17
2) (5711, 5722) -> 19.32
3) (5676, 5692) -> 18.22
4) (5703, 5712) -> 18.52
